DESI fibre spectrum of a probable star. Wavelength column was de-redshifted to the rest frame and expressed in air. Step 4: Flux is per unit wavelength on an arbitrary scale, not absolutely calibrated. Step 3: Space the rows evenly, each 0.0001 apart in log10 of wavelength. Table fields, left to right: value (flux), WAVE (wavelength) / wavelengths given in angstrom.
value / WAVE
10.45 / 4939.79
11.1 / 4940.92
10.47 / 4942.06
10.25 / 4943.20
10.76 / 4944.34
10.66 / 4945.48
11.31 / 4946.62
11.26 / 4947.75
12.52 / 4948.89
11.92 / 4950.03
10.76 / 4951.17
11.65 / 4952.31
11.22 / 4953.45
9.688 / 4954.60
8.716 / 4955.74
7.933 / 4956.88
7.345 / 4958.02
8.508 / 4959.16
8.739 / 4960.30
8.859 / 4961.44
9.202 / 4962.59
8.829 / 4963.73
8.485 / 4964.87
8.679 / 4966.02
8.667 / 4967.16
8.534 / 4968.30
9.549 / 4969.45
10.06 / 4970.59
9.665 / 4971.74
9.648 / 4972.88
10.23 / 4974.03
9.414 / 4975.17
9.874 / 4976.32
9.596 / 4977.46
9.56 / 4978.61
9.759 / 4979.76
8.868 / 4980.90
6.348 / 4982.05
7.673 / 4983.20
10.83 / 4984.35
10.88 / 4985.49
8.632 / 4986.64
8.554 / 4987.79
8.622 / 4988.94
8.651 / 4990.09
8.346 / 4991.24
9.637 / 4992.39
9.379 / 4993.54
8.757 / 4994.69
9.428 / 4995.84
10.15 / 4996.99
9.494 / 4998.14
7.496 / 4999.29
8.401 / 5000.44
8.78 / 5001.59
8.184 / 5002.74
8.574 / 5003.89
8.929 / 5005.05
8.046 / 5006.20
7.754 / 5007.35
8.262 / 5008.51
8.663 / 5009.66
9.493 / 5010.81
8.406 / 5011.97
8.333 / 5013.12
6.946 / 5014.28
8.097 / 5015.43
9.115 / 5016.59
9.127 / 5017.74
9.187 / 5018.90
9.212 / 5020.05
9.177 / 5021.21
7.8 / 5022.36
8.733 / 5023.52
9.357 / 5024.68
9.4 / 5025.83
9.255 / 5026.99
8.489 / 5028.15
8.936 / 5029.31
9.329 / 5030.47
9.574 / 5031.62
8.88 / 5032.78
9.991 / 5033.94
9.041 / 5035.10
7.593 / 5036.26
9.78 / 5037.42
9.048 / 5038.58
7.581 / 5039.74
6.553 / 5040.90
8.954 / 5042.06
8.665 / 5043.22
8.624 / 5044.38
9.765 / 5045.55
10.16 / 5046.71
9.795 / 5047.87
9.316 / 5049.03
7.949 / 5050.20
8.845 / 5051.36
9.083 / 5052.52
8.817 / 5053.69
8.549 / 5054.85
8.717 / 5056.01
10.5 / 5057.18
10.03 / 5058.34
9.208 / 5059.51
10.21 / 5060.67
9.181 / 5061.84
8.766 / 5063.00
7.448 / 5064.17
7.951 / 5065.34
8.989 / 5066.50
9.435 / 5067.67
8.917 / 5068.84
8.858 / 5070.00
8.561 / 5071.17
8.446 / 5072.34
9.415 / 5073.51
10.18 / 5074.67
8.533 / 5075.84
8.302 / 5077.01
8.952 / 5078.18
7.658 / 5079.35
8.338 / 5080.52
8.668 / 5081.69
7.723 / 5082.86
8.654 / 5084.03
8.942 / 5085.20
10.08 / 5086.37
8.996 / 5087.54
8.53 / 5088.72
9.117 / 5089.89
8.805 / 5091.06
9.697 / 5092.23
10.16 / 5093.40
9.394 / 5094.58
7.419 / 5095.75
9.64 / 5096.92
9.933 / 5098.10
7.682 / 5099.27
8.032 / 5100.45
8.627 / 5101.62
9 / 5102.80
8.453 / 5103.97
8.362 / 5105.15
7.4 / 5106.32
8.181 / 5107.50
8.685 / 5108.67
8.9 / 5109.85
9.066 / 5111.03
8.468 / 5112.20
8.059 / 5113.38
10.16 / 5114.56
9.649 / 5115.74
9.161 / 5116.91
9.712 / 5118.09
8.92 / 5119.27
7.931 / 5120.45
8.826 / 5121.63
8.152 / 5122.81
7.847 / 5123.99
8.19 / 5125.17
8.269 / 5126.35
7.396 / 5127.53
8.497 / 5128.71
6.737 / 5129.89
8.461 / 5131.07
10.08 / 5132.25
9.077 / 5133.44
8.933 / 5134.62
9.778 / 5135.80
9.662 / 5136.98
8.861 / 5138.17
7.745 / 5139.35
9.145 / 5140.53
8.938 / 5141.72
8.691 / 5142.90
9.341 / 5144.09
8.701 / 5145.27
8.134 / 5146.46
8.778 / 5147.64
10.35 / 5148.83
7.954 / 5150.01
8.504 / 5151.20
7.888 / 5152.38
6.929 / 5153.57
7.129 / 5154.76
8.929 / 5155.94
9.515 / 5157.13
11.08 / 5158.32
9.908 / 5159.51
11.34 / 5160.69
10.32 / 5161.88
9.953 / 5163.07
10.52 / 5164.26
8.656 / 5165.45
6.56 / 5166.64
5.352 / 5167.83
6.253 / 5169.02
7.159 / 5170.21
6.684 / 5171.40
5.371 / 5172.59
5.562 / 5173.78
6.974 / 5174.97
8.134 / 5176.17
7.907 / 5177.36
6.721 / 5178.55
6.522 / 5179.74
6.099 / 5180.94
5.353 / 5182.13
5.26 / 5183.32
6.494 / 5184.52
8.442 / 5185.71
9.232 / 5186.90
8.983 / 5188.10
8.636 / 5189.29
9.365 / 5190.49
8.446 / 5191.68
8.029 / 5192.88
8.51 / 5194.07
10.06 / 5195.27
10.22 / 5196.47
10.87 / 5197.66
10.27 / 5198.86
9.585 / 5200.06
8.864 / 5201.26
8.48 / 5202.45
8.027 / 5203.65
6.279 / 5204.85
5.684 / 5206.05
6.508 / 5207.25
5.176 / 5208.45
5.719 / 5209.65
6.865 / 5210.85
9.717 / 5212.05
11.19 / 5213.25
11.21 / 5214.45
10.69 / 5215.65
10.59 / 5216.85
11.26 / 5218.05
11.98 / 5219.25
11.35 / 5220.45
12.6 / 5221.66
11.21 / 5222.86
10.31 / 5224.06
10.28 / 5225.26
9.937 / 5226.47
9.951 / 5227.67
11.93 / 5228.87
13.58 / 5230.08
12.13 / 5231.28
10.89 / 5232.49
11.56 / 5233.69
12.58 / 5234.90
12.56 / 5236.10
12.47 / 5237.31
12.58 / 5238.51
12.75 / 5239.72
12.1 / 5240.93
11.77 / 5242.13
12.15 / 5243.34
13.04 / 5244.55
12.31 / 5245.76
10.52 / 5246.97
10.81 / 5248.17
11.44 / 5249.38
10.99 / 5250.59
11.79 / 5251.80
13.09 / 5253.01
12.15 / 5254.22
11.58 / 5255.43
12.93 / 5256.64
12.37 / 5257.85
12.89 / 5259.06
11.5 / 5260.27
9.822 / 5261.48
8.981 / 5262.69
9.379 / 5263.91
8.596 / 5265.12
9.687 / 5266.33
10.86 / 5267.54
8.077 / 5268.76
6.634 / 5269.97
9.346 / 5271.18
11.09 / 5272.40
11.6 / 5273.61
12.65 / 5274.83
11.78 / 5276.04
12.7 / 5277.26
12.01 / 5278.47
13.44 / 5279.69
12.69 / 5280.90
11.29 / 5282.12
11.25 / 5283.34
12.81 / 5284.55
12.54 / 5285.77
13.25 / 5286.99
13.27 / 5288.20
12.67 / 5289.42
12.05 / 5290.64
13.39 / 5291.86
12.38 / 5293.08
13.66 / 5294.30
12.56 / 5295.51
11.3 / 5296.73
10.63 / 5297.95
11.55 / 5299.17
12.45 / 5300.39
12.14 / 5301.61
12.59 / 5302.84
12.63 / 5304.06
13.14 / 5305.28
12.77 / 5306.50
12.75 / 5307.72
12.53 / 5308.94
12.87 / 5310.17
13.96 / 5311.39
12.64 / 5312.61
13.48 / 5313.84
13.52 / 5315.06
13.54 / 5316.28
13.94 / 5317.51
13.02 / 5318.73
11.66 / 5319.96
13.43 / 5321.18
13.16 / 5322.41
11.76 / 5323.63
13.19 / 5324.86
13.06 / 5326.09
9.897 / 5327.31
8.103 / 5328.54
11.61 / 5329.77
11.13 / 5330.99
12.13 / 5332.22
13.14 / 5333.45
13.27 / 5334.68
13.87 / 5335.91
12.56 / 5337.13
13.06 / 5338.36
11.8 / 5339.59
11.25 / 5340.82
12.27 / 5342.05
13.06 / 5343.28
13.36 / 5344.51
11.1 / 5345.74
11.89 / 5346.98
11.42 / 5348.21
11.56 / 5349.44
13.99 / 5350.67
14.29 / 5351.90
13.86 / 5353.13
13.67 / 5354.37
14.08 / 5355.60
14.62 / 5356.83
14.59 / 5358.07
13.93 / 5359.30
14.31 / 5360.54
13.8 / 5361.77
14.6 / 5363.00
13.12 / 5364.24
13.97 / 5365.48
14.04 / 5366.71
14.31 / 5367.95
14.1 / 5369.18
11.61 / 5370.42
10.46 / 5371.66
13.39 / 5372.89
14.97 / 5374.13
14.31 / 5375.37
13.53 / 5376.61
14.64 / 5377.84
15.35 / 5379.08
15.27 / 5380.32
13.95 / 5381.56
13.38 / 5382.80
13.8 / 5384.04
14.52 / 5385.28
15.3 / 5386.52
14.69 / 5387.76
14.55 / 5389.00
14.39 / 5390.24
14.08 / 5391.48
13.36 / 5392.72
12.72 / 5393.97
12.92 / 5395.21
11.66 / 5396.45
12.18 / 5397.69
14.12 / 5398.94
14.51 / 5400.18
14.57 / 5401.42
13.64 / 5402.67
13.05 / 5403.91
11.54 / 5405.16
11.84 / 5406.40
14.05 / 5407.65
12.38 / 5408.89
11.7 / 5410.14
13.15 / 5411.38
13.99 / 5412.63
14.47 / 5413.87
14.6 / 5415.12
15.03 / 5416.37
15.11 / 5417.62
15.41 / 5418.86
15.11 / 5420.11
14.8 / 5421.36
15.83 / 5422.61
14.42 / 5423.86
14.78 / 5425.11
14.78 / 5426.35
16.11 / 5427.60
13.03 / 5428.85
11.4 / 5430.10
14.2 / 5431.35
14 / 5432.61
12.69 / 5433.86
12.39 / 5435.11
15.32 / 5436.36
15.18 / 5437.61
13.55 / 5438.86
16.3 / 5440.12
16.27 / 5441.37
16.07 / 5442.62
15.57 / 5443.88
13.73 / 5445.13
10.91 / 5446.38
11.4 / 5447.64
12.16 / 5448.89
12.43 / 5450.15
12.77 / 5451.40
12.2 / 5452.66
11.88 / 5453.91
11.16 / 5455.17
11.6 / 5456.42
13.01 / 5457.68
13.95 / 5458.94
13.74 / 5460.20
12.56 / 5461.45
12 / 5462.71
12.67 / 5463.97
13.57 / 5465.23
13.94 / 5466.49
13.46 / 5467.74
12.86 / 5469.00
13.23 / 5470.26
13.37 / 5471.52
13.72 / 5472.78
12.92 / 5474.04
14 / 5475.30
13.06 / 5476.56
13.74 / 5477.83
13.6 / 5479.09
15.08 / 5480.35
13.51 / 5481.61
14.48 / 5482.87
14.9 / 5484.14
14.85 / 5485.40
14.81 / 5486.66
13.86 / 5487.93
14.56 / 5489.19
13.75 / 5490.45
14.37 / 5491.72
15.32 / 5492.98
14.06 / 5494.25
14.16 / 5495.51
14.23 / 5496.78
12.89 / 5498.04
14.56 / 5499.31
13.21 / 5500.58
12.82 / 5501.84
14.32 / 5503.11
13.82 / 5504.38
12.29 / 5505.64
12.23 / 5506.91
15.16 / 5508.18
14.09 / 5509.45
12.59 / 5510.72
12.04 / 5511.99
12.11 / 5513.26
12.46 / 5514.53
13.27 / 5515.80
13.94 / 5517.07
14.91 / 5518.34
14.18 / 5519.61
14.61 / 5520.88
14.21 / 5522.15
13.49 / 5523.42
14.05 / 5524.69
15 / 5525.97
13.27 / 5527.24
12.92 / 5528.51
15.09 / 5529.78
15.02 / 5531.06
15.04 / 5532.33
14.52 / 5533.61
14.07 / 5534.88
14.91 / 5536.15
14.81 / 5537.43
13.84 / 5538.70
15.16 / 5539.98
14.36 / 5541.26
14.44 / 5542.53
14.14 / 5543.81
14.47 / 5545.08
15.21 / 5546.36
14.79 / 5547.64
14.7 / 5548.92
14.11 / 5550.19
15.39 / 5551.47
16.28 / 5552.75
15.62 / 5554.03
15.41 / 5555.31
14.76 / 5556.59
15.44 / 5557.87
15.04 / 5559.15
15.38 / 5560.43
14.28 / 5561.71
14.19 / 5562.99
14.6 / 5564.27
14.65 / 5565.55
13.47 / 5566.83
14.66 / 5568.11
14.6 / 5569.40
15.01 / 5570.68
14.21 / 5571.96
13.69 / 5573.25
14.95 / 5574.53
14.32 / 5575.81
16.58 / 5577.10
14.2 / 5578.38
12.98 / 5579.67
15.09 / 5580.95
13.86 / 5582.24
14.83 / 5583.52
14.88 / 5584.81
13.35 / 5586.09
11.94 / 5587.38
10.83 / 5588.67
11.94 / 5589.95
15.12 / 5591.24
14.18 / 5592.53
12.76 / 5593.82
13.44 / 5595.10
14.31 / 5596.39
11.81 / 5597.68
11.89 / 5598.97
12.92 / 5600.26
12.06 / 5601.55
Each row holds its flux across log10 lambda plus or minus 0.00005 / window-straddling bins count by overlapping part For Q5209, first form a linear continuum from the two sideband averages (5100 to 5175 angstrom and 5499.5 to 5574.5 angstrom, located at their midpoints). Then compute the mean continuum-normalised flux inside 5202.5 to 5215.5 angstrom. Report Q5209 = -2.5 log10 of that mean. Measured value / 0.22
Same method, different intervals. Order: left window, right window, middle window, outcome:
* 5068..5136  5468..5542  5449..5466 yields 0.062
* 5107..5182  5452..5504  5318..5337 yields -0.089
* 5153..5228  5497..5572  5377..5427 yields -0.161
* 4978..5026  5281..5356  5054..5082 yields 0.076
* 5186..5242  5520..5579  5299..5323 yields -0.138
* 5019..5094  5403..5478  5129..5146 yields 0.123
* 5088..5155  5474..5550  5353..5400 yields -0.140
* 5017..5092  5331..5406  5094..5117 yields 0.112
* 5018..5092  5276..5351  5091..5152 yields 0.127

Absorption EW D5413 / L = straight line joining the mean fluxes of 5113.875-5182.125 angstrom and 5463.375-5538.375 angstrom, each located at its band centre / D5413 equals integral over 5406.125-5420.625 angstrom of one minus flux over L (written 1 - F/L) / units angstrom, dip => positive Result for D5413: -1.67 angstrom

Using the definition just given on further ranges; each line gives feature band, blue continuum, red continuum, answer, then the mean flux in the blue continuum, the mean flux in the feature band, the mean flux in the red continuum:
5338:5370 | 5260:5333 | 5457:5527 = -2.27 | 11.9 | 13.3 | 13.7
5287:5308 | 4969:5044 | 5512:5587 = -1.09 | 8.9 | 12.5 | 14.4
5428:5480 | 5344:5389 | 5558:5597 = 2.12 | 13.7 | 13.3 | 14.1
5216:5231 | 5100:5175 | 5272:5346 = -1.11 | 8.51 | 11.3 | 12.4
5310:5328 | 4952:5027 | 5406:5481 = -0.73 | 8.95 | 12.9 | 13.6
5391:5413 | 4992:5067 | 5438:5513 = -0.50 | 8.86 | 13.1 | 13.5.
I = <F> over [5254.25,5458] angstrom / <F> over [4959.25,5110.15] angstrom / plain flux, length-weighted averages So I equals 1.5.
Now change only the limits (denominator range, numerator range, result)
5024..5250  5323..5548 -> 1.50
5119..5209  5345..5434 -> 1.67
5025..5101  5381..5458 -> 1.54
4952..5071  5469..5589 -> 1.58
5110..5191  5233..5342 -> 1.44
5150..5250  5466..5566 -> 1.52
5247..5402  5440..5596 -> 1.10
